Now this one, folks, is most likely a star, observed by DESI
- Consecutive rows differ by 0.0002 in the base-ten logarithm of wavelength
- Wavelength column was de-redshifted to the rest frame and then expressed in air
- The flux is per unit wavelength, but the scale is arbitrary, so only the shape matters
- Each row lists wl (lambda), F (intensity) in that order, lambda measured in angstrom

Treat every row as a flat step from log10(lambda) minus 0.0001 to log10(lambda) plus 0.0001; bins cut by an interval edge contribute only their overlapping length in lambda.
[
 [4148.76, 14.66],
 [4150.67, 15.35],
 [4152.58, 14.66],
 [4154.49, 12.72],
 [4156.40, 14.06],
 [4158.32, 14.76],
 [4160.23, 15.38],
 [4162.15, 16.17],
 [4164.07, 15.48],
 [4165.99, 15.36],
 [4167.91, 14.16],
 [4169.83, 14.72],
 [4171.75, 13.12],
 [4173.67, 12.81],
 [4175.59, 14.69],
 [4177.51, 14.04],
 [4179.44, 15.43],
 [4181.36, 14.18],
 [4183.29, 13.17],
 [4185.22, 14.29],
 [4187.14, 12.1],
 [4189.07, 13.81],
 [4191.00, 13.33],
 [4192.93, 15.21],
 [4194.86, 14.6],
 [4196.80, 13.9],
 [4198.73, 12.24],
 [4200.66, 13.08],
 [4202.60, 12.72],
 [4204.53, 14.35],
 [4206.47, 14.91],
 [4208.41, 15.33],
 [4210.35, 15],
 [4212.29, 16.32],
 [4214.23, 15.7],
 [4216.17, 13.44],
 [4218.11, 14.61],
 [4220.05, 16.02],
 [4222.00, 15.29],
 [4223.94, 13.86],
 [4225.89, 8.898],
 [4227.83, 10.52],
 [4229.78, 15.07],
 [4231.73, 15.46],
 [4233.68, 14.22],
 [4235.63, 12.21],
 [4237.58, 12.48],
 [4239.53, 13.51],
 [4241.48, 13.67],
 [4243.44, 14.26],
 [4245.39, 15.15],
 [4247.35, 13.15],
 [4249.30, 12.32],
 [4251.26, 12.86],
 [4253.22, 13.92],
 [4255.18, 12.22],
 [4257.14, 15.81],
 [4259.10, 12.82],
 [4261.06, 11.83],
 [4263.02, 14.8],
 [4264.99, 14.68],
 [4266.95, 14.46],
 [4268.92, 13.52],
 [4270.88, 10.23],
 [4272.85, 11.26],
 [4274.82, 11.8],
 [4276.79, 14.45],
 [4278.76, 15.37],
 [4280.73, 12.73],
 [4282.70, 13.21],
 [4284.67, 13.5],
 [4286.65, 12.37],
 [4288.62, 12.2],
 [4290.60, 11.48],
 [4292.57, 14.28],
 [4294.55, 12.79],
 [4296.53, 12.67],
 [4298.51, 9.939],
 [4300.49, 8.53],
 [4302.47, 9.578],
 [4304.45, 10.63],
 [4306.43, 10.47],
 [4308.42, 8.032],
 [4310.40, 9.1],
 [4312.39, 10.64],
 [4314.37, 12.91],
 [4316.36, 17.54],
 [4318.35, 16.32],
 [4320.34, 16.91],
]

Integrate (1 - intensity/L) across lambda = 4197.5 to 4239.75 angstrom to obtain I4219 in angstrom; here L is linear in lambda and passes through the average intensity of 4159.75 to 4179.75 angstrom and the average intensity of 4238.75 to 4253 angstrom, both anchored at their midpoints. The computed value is 0.2 angstrom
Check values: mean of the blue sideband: 14.6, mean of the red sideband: 13.6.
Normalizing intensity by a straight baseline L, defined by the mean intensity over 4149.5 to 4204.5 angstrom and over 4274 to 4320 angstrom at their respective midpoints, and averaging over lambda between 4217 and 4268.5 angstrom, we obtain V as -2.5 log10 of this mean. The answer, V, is -0.04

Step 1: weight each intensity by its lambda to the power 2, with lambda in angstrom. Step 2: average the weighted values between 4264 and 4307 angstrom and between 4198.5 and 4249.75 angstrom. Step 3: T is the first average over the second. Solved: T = 0.91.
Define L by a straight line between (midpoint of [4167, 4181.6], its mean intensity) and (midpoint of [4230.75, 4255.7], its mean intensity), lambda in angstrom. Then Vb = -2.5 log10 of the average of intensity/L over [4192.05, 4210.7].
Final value -0.02 mag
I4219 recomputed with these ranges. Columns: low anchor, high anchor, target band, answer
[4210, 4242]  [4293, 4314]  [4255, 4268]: -1.7 angstrom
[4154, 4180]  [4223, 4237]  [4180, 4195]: 0.1 angstrom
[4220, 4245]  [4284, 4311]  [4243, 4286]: -3.8 angstrom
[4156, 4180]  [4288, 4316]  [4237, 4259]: -1.9 angstrom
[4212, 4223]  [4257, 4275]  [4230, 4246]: 0.4 angstrom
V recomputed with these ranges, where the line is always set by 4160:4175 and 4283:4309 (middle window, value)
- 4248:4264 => -0.08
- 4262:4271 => -0.15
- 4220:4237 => -0.02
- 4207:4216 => -0.14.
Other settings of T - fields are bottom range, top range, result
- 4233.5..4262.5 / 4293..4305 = 0.83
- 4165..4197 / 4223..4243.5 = 0.95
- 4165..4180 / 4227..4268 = 0.99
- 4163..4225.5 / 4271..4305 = 0.89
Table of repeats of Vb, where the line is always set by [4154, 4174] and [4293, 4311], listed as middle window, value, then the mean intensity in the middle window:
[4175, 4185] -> -0.02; 14.3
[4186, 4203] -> 0.01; 13.5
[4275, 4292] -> -0.20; 13.1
